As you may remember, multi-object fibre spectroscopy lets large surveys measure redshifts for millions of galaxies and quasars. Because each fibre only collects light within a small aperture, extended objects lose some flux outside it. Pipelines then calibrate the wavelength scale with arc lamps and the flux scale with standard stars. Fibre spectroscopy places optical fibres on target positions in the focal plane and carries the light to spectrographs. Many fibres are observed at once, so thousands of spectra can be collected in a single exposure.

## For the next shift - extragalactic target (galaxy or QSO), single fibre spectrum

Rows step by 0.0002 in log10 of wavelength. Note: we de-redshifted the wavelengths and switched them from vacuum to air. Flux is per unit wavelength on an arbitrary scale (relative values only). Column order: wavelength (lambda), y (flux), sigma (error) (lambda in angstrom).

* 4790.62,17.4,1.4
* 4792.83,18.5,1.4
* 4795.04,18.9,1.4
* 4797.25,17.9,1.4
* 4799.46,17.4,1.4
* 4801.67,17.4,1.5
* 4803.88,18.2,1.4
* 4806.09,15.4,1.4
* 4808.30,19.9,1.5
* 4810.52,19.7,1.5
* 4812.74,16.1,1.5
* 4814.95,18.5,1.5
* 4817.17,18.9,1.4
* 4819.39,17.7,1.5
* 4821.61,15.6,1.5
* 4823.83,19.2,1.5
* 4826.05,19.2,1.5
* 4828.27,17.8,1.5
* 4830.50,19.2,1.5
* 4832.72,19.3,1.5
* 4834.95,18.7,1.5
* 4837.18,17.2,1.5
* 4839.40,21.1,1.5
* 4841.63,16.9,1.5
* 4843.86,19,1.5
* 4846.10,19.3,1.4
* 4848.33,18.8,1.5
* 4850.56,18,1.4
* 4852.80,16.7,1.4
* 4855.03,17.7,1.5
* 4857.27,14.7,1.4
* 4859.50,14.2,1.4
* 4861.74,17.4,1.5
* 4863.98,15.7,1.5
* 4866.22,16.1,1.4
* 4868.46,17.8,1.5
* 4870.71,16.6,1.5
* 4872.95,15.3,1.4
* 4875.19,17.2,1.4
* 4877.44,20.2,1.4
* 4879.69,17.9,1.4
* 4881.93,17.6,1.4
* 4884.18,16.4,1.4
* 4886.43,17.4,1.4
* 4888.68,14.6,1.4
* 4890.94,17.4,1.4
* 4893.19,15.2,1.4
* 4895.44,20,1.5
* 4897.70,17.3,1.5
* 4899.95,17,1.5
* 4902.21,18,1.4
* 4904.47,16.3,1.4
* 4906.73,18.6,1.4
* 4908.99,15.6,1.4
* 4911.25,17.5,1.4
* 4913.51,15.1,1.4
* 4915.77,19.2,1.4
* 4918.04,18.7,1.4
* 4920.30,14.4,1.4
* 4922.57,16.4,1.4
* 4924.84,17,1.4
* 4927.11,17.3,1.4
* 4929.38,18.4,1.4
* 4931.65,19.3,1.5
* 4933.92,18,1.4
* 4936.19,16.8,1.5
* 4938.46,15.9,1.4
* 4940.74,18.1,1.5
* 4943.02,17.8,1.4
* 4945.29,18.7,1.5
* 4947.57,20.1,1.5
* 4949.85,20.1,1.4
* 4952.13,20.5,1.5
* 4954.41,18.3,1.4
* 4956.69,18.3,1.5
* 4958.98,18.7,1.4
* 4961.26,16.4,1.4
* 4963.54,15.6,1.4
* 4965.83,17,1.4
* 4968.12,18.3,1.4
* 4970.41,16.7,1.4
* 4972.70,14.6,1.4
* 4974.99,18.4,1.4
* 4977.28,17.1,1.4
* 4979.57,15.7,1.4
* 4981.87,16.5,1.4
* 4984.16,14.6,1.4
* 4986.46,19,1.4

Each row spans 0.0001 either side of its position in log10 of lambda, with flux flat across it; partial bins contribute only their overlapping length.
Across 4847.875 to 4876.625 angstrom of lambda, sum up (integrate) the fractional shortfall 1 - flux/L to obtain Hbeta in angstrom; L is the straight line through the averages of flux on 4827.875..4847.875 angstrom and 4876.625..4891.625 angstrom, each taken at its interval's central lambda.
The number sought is 2.2 angstrom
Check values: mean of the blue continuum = 18.8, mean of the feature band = 16.6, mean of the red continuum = 17.3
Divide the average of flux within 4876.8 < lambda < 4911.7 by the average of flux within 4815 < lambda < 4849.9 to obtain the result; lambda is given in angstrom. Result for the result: 0.93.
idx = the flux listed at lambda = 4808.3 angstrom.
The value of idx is 19.9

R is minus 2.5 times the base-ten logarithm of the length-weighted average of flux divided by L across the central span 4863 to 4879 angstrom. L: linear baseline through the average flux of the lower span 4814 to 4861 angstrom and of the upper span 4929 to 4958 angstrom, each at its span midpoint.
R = 0.069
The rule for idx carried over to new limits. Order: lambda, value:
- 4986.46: 19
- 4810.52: 19.7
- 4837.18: 17.2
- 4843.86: 19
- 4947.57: 20.1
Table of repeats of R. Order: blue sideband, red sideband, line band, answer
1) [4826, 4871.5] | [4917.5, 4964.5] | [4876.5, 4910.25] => 0.03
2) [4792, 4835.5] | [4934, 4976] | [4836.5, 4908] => 0.04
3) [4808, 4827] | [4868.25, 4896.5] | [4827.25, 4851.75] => -0.05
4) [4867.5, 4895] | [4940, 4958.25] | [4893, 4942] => 0.05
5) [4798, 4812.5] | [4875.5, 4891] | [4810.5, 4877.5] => 0.00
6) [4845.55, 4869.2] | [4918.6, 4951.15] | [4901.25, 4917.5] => 0.02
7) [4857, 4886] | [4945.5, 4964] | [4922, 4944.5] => 0.04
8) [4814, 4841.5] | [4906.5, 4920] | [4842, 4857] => 0.01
